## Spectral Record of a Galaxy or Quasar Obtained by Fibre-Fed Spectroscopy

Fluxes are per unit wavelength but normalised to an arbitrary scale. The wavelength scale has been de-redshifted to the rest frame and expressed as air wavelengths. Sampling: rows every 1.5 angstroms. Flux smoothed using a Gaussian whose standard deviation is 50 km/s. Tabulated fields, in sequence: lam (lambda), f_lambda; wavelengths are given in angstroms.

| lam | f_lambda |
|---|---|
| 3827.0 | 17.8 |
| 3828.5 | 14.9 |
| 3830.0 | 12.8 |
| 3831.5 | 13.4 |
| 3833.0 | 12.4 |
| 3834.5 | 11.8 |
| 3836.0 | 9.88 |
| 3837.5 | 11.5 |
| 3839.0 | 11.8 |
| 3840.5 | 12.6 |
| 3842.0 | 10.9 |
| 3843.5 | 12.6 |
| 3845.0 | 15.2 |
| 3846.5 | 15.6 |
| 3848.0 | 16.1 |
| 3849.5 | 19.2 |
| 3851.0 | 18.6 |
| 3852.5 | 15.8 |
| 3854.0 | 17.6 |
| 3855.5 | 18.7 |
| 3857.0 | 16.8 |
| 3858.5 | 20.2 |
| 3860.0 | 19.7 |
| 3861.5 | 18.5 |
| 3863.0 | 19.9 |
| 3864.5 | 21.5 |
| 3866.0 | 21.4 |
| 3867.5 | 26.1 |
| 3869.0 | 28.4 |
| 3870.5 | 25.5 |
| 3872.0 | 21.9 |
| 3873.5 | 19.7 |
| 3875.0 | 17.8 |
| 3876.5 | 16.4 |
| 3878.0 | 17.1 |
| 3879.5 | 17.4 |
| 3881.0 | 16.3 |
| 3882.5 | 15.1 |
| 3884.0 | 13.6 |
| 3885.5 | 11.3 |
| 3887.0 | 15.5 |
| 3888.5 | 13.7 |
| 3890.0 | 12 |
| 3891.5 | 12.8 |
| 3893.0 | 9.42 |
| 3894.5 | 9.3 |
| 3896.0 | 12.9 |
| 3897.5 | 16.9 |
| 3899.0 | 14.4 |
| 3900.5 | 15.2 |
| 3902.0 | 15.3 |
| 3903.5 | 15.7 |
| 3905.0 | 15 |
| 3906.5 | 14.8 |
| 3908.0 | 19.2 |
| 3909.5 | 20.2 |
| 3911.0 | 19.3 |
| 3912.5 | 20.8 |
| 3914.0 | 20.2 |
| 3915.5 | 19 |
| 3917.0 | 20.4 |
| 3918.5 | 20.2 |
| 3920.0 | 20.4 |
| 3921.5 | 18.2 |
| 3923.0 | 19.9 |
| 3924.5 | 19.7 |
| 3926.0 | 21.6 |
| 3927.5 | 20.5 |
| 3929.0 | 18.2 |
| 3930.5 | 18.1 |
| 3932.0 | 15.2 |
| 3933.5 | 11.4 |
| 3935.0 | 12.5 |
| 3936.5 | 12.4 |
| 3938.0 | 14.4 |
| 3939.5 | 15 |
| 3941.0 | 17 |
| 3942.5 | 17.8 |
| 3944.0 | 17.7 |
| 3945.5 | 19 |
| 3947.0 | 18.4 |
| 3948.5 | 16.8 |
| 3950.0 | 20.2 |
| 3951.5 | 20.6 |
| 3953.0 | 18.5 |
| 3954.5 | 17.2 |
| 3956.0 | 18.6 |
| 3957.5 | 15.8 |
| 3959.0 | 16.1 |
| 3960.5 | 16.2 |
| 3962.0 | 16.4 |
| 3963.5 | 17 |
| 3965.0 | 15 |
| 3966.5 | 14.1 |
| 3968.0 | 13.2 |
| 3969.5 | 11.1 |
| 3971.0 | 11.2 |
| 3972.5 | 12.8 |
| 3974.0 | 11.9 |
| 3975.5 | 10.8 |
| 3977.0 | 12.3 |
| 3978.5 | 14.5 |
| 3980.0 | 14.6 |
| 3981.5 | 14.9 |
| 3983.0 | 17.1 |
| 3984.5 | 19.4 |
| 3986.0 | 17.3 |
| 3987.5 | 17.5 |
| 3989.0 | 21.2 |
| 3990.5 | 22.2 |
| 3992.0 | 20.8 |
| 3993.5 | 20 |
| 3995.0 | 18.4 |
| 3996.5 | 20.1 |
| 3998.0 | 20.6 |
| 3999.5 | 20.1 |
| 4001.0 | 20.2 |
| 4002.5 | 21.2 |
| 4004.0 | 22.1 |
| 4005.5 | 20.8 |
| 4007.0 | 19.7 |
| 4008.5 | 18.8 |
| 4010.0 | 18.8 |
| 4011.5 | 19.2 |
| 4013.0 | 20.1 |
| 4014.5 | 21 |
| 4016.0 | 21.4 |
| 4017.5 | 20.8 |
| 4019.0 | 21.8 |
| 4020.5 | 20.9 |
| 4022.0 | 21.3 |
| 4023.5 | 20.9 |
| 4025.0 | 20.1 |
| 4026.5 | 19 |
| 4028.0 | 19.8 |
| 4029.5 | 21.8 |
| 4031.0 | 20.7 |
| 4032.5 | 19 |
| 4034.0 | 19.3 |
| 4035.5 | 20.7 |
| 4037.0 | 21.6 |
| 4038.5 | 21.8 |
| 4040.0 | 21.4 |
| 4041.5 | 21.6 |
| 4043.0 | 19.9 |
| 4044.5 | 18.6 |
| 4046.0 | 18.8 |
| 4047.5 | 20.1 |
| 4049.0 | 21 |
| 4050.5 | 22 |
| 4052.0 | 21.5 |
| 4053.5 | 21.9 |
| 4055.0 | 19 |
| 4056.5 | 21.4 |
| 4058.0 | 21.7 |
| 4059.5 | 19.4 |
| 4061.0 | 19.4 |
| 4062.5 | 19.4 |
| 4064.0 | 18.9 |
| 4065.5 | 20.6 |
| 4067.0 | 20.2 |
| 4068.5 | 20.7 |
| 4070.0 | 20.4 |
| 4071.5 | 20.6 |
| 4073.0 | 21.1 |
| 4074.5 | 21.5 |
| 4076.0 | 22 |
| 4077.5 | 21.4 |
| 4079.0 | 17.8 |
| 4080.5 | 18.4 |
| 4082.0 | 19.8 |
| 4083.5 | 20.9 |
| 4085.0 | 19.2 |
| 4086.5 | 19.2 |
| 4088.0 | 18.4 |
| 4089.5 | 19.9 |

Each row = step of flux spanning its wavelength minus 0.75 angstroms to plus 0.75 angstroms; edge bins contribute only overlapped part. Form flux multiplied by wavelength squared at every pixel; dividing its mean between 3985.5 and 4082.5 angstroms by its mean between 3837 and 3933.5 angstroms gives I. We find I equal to 1.27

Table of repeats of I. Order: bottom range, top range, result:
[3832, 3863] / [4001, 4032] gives 1.45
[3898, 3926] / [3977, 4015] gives 1.09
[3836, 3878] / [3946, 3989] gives 0.93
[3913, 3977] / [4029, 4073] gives 1.30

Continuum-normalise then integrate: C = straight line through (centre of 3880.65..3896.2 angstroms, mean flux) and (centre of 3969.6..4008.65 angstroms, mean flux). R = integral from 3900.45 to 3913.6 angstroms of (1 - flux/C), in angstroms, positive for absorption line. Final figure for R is -3.6 angstroms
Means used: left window 12.8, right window 17.6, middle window 17.5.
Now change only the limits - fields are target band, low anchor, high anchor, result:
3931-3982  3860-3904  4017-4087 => 8.7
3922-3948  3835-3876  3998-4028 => 2.9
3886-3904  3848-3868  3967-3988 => 4.2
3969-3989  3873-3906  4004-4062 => 4.1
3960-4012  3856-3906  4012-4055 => 6.3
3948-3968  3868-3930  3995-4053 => 2.0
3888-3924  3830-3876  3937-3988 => 0.1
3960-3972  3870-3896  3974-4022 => 2.5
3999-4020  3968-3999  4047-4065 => -3.0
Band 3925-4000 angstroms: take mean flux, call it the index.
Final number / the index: 16.7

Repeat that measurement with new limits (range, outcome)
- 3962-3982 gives 13.4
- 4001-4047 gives 20.4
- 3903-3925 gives 18.9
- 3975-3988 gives 15.4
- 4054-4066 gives 20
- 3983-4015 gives 19.9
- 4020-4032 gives 20.5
